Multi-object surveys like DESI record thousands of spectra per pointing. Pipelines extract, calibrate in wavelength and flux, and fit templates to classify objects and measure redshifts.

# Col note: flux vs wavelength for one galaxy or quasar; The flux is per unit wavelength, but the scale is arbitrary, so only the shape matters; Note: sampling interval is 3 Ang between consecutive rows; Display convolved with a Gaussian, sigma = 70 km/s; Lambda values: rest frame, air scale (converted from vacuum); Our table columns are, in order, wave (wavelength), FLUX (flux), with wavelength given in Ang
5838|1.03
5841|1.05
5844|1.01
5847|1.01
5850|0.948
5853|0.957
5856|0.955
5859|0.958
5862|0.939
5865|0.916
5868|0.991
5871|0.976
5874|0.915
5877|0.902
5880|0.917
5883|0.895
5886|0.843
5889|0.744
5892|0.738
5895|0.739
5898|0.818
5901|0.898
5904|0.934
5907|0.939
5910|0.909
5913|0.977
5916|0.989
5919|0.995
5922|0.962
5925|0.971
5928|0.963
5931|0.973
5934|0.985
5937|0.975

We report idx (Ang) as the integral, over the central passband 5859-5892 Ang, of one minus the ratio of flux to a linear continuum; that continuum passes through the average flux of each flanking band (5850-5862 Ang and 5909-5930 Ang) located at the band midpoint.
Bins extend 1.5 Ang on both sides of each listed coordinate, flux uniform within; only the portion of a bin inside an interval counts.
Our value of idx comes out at 2.0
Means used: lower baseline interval 0.953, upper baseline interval 0.968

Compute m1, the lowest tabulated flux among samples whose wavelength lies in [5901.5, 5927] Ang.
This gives 0.909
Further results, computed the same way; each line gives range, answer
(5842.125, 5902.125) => 0.738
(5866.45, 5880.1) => 0.902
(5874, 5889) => 0.744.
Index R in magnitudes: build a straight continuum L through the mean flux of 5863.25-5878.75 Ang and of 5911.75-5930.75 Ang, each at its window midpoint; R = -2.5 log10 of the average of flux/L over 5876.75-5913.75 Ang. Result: 0.11 mag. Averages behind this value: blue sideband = 0.94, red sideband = 0.976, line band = 0.862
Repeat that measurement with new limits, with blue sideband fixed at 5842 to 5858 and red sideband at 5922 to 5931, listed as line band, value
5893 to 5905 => 0.158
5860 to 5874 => 0.027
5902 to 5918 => 0.023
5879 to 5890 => 0.145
